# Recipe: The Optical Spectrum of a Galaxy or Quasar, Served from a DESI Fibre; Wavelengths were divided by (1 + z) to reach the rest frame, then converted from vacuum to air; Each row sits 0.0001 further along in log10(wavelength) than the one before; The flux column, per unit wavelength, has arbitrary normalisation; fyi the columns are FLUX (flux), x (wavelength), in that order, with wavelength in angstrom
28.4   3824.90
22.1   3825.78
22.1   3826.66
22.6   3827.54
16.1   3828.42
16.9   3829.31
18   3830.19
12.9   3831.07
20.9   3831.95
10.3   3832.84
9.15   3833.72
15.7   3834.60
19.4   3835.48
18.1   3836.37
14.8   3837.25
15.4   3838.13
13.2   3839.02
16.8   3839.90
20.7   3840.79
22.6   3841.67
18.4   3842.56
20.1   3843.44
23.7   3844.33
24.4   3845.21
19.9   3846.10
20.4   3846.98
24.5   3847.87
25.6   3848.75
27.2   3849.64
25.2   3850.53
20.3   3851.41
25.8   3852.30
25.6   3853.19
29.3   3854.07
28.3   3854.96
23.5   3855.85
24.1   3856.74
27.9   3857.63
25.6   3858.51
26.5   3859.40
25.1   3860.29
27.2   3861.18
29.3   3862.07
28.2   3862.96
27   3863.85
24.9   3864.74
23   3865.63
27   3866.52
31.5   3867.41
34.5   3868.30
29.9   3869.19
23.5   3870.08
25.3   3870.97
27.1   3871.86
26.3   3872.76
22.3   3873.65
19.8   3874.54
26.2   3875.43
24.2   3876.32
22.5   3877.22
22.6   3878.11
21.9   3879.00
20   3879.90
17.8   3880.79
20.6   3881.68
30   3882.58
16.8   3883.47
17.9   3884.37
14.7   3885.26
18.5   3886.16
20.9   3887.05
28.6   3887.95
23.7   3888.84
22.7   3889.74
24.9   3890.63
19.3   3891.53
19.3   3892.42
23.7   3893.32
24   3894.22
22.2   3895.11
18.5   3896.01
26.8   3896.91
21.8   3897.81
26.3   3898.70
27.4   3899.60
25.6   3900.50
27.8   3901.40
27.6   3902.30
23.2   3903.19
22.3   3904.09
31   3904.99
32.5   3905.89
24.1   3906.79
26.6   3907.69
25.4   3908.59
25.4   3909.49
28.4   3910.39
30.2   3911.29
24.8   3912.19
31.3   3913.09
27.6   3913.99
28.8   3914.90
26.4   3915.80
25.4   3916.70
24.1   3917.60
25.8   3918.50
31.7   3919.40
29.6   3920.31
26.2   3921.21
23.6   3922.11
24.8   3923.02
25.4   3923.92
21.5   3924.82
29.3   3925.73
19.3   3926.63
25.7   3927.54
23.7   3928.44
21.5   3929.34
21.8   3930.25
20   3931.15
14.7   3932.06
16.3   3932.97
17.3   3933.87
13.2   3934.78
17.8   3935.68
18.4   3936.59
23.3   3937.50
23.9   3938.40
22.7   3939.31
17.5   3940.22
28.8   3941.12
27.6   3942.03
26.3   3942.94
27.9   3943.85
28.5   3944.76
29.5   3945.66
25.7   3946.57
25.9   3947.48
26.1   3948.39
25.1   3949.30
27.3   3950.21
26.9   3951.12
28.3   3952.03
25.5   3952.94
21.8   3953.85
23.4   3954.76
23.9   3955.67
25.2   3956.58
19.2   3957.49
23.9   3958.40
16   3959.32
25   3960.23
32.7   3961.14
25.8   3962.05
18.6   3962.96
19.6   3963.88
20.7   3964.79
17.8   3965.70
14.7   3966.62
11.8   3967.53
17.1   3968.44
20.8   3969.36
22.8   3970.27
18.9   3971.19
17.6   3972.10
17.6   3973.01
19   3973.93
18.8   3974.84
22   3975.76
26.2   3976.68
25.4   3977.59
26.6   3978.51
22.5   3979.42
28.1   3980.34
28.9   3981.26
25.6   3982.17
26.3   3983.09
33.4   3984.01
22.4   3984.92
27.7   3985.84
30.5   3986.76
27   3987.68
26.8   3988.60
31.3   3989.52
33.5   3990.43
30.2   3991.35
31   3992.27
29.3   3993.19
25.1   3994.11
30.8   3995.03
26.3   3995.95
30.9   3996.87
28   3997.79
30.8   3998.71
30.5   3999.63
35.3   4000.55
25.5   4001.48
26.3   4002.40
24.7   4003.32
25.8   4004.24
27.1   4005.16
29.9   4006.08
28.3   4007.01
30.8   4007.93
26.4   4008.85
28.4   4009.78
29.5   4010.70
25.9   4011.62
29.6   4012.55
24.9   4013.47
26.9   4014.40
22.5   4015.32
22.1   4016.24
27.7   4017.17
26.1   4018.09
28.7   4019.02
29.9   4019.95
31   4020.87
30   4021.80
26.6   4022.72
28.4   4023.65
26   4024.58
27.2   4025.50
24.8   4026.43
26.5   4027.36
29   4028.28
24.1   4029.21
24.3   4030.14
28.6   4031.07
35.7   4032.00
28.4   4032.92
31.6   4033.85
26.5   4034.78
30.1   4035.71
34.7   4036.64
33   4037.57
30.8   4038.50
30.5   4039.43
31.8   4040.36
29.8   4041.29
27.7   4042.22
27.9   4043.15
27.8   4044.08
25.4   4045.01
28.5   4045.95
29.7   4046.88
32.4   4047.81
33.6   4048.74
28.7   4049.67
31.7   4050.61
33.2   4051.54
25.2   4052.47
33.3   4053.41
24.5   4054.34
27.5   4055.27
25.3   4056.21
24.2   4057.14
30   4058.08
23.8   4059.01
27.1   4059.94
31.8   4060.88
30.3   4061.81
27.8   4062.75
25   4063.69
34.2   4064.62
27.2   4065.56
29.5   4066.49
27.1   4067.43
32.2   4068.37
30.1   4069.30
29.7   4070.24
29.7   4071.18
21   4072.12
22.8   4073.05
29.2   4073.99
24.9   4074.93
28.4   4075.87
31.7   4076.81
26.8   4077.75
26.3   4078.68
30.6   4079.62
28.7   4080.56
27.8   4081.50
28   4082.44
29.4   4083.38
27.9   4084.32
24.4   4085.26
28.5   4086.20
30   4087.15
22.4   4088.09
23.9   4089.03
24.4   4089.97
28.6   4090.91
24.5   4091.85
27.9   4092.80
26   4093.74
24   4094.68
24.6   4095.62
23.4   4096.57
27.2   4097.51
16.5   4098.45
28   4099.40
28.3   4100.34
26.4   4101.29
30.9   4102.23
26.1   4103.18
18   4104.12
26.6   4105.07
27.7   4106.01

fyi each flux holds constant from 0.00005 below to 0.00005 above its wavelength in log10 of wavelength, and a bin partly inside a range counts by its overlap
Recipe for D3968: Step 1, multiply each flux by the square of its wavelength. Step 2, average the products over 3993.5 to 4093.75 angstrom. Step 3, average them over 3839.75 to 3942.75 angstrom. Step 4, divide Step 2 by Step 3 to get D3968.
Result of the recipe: 1.26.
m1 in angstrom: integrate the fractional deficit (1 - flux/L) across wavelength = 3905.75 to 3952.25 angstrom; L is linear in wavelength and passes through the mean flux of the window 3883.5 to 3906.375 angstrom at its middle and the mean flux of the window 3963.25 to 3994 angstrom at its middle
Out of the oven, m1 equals -2.00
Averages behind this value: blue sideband 23.5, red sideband 24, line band 24.7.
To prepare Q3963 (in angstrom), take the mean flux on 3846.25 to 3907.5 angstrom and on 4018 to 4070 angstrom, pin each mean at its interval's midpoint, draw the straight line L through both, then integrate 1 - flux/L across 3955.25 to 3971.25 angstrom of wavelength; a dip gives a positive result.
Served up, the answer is 3.5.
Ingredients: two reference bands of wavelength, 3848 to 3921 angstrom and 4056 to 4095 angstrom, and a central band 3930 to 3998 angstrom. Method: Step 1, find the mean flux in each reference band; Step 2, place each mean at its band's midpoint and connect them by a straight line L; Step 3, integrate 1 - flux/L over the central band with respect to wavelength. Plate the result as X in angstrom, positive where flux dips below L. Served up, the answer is 5.7 angstrom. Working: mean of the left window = 25.1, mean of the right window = 27.5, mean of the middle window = 23.9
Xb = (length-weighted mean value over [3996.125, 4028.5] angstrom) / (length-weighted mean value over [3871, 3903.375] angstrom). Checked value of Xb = 1.21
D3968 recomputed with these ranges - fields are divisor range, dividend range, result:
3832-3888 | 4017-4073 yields 1.38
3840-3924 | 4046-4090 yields 1.25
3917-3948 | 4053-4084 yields 1.28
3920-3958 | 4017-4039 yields 1.28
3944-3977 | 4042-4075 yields 1.32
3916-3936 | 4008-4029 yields 1.25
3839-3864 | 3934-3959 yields 1.05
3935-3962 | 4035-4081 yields 1.24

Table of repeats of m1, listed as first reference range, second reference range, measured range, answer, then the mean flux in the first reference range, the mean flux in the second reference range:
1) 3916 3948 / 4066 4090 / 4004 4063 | -4.6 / 23.6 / 27.6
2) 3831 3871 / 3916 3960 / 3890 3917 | -2.5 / 23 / 23.7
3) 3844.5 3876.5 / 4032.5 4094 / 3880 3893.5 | 2.5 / 25.7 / 28.4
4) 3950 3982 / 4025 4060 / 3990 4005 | -2.4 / 22.3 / 28.8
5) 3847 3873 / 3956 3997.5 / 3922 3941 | 3.0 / 26.4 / 24.3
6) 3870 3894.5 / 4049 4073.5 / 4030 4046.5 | -1.4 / 22.3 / 28.2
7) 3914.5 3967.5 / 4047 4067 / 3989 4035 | -2.4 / 23.5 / 28.9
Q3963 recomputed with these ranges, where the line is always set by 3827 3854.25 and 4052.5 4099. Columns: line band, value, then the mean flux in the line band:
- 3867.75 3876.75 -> -2.3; 26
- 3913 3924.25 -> -2.4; 26.8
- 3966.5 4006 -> -2.3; 25.8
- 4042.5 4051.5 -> -1.2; 29.7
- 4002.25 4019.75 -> -1.3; 27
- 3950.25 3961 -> -0.3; 24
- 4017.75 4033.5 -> -1.5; 28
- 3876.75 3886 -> 0.3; 20.4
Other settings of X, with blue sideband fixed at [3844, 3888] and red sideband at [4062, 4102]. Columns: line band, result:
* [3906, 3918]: -0.96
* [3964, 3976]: 3.41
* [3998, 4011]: -1.19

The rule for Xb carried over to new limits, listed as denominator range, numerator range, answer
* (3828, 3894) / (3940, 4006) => 1.13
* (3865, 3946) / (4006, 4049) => 1.18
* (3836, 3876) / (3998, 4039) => 1.17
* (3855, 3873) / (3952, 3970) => 0.80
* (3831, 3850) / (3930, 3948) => 1.18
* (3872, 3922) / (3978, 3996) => 1.15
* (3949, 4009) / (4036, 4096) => 1.12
